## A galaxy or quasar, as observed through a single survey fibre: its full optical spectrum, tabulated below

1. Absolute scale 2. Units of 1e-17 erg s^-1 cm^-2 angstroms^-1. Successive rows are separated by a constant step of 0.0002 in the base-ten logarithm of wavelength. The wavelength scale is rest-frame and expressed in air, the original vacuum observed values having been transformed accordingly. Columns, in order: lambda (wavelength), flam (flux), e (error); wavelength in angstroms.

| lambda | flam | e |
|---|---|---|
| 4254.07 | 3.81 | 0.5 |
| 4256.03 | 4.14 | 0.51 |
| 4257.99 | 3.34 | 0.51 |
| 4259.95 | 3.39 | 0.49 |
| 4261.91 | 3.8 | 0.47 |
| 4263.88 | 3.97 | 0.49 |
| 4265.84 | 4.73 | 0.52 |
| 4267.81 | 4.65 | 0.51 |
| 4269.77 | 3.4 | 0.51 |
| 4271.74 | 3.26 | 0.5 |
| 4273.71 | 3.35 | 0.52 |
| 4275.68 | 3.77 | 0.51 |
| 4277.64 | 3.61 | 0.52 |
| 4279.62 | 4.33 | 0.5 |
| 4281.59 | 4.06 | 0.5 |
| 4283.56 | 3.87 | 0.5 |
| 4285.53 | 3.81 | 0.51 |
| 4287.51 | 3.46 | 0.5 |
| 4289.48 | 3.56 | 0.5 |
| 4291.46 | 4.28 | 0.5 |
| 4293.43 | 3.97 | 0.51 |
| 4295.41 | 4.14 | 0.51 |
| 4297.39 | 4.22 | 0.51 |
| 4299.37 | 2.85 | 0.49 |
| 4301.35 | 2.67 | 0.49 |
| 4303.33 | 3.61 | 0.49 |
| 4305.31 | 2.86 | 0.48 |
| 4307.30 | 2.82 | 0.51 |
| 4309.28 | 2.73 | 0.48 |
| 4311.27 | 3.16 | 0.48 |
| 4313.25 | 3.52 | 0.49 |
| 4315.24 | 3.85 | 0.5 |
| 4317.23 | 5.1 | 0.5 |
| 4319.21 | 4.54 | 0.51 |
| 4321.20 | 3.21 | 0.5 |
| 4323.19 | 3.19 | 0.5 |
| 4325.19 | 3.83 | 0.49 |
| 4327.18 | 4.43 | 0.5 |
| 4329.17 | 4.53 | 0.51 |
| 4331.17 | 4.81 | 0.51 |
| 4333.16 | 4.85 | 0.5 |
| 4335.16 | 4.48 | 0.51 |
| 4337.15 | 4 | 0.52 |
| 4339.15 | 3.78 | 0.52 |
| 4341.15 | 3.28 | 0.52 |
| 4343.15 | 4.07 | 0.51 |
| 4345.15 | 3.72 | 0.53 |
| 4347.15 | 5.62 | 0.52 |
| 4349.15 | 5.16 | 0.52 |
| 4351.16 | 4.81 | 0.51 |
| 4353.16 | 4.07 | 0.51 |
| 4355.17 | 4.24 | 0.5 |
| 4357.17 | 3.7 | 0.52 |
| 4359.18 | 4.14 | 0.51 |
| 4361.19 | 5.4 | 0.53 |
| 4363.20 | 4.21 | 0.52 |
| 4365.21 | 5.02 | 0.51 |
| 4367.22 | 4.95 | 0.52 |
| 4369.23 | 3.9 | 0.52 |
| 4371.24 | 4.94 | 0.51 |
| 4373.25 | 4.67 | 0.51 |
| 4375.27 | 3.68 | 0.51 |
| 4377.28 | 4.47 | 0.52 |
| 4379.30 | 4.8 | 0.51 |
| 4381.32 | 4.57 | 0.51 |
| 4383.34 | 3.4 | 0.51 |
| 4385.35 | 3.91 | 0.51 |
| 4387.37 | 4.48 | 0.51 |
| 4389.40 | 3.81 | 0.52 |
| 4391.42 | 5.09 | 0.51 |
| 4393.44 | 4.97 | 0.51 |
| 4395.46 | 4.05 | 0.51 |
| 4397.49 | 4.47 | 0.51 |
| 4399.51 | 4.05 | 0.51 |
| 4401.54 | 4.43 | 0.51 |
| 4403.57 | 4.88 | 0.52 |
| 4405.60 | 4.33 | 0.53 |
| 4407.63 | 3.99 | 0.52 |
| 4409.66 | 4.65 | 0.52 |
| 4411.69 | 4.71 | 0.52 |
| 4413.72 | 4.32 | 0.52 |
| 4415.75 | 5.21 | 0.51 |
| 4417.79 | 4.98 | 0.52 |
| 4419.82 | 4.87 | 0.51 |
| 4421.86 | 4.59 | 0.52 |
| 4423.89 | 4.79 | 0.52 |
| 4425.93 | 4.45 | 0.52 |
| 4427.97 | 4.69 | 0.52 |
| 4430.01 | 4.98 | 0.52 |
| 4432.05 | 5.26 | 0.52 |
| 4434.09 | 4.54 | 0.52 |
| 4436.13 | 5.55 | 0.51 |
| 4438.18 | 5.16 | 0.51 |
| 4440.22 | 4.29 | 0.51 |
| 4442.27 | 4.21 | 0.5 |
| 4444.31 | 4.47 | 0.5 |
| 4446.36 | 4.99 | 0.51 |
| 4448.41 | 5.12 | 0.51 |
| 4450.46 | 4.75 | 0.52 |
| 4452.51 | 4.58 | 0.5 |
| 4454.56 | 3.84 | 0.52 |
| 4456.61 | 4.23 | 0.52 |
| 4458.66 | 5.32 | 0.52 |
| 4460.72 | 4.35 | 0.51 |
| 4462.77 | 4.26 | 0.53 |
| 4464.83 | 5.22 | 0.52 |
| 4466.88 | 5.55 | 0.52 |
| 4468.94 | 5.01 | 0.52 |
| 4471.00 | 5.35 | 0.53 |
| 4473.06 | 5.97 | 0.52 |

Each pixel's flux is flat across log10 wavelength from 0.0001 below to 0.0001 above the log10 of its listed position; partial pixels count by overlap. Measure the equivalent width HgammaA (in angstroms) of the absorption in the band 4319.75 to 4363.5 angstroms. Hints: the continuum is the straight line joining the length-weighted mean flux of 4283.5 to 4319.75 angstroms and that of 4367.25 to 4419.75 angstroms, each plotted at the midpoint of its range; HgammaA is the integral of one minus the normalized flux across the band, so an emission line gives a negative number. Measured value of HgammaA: -3.0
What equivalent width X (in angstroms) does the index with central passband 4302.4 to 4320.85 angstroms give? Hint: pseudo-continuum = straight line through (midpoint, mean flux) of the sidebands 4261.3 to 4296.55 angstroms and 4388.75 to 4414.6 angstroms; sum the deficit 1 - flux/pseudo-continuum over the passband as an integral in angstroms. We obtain 2.2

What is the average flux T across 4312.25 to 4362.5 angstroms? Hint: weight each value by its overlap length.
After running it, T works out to 4.25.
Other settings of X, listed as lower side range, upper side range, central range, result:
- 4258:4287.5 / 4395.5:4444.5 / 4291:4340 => 3.10 angstroms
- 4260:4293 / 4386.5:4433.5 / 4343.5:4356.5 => -0.86 angstroms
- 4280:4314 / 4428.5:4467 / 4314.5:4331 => -1.74 angstroms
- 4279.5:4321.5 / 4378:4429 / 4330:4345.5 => -0.73 angstroms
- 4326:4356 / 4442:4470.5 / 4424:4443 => -0.56 angstroms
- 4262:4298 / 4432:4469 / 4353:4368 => -0.60 angstroms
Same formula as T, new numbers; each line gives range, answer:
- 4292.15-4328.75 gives 3.62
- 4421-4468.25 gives 4.75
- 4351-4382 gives 4.46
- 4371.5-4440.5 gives 4.57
